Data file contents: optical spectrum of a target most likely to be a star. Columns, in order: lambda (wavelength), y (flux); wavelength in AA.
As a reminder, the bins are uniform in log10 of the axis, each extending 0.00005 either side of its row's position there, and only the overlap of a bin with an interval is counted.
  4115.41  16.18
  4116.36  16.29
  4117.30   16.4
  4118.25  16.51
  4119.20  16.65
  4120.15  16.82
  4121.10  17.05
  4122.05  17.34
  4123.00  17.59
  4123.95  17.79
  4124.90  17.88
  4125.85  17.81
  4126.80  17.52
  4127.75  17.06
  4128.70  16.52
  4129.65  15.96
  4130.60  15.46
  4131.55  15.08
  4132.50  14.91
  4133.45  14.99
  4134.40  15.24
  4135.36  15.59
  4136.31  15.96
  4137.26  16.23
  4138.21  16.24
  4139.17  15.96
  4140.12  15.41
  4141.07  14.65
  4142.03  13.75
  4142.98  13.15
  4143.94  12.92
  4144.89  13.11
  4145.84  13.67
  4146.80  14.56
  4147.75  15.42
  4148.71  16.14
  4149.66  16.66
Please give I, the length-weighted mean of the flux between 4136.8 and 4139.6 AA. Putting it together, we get 16.1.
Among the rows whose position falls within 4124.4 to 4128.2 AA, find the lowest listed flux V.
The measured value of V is 17.06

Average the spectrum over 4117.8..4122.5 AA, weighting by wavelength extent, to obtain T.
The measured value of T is 16.9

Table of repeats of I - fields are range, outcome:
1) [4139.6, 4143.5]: 14.2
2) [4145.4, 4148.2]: 14.6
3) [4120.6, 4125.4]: 17.5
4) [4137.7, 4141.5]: 15.6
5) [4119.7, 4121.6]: 16.9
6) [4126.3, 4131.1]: 16.5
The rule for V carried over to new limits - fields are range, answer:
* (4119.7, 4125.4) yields 16.82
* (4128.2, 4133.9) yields 14.91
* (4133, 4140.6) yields 14.99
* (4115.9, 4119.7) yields 16.29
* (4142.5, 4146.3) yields 12.92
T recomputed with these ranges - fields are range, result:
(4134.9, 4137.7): 16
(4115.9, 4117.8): 16.4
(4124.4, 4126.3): 17.8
